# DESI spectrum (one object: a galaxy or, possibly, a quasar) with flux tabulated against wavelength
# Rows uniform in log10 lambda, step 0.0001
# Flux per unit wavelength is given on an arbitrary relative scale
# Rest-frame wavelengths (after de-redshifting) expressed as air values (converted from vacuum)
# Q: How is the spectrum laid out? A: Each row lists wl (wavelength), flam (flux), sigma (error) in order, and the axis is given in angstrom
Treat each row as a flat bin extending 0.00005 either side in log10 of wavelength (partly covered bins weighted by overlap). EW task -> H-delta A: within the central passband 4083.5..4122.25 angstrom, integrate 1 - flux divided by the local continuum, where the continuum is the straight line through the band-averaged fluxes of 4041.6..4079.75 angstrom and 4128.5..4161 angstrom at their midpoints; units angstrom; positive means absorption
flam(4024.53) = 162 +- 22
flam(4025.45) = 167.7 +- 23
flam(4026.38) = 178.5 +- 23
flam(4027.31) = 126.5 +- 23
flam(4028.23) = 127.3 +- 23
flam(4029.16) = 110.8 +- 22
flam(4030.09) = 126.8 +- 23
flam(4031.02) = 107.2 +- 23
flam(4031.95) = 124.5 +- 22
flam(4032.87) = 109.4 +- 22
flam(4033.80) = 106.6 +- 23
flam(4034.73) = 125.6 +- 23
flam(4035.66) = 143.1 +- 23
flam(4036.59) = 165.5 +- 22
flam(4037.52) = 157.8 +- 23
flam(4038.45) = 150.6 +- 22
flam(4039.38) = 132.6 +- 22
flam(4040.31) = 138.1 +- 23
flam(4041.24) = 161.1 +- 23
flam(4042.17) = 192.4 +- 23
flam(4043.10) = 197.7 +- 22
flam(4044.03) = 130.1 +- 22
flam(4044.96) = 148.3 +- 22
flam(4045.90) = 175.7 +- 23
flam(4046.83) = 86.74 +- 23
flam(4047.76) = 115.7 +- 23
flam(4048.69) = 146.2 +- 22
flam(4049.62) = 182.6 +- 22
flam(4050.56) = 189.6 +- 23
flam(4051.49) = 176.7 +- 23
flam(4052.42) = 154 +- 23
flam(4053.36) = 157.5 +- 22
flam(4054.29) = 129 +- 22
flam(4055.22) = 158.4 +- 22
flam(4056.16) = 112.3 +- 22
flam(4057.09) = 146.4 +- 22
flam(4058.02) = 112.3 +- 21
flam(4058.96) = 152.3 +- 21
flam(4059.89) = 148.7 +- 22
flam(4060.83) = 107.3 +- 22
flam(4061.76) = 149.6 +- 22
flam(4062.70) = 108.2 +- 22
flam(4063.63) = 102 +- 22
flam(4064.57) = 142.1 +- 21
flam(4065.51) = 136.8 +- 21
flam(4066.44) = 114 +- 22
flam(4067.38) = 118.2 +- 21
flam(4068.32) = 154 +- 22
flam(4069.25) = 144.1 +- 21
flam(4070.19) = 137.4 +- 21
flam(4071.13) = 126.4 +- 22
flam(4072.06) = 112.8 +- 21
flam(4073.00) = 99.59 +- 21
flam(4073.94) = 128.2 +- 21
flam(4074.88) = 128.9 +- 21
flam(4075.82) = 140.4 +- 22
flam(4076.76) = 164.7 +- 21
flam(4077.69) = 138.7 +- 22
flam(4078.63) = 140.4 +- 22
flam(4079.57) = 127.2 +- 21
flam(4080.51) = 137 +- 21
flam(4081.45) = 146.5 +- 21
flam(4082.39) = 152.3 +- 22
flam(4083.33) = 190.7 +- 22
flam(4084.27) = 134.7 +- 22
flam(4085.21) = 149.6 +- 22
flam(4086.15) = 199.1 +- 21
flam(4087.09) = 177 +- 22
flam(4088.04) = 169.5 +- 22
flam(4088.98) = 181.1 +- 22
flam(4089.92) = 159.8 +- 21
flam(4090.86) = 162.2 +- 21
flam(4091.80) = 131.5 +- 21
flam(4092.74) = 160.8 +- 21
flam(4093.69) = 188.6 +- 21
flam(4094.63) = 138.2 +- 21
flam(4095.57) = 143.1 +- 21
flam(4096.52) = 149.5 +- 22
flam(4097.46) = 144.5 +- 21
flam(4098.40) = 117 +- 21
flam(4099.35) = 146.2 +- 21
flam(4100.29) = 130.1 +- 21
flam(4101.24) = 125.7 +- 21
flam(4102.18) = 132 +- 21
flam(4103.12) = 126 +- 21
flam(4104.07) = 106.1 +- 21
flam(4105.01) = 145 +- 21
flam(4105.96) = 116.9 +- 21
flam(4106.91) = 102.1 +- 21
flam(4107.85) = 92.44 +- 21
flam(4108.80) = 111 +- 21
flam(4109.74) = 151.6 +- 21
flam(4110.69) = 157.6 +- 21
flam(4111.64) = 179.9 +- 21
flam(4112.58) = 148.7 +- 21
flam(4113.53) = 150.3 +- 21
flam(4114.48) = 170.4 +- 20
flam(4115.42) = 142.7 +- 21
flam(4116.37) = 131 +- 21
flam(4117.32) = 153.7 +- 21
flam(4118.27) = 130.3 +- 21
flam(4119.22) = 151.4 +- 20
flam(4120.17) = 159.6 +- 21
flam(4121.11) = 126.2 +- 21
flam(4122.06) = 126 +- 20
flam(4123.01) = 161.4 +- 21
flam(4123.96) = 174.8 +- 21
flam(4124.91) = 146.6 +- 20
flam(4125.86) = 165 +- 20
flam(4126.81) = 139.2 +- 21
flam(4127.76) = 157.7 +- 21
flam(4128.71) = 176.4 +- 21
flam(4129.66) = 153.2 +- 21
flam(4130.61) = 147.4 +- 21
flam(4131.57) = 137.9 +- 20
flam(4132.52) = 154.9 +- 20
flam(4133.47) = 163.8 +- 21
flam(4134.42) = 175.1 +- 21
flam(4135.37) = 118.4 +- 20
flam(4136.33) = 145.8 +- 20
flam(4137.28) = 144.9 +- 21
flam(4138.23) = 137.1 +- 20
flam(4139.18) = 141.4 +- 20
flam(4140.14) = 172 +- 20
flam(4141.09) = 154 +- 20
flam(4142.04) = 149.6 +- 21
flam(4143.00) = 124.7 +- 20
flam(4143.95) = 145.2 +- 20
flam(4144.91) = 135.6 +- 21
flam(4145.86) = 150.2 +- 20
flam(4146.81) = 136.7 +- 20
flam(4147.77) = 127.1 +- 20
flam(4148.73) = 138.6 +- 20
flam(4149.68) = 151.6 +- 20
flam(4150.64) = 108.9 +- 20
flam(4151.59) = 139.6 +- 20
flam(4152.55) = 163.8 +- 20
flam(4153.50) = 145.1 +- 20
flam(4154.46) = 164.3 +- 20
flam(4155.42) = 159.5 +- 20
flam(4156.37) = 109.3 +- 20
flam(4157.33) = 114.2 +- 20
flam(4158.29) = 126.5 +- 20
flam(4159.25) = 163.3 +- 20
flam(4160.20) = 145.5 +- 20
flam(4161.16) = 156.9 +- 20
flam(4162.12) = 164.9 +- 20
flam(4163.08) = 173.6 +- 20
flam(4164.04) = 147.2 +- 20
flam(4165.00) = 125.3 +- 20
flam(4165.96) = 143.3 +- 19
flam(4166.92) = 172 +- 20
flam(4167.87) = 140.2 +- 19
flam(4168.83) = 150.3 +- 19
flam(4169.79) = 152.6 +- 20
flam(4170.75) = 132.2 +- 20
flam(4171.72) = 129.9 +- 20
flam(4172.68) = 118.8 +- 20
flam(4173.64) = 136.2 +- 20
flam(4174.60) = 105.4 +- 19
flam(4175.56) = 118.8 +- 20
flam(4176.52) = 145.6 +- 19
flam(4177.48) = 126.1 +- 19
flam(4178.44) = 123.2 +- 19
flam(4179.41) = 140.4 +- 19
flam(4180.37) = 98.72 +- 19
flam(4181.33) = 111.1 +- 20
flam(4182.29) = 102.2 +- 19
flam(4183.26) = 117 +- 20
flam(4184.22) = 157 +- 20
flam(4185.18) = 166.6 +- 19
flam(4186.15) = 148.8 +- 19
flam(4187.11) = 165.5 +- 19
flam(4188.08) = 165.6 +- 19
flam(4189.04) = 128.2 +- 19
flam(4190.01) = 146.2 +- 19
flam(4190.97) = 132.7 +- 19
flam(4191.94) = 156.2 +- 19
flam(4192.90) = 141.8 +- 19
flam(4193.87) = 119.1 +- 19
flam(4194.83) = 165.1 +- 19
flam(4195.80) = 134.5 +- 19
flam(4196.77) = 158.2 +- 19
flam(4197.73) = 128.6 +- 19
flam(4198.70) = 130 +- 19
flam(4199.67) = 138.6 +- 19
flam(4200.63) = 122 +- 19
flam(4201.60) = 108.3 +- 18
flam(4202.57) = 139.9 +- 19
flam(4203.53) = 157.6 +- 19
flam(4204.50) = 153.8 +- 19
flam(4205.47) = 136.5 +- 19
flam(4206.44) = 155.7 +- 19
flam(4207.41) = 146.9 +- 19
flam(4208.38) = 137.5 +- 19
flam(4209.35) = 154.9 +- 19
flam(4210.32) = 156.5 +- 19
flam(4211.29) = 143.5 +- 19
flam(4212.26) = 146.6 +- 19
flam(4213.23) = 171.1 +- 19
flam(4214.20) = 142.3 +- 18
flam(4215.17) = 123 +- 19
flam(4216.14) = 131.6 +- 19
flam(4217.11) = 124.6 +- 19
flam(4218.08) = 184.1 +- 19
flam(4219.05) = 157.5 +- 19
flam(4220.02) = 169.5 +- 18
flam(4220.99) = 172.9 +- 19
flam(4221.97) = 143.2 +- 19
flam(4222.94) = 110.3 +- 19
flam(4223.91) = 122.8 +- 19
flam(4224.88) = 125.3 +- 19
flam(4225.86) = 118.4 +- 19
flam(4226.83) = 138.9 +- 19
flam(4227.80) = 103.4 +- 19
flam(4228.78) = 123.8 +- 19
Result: -0.7 angstrom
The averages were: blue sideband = 140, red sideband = 145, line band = 145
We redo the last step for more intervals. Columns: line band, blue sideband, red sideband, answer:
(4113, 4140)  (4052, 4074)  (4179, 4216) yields -2.8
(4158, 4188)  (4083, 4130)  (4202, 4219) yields 1.7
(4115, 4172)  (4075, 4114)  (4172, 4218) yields -1.8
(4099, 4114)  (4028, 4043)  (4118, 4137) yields 1.6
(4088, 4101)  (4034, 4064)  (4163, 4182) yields -0.9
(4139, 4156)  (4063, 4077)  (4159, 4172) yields 0.1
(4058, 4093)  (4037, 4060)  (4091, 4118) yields 0.6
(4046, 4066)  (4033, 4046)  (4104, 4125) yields 1.2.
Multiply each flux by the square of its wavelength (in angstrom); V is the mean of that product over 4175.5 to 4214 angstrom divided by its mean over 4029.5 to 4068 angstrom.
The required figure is 1.1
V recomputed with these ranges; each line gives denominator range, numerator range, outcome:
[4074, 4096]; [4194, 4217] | 0.97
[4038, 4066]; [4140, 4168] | 1.05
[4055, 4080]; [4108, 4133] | 1.17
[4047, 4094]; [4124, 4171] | 1.06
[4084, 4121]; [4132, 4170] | 1.03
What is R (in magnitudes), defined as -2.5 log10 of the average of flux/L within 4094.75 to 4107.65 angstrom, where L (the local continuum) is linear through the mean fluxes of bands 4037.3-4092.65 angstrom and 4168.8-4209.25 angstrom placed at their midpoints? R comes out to 0.11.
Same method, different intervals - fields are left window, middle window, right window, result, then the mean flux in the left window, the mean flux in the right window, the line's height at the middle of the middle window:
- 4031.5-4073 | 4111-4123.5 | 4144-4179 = -0.07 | 140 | 140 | 140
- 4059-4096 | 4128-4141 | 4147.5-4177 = -0.07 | 144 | 141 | 142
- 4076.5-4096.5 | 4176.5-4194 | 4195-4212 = 0.06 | 157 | 142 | 144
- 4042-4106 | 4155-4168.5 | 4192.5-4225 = -0.02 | 143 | 143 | 143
